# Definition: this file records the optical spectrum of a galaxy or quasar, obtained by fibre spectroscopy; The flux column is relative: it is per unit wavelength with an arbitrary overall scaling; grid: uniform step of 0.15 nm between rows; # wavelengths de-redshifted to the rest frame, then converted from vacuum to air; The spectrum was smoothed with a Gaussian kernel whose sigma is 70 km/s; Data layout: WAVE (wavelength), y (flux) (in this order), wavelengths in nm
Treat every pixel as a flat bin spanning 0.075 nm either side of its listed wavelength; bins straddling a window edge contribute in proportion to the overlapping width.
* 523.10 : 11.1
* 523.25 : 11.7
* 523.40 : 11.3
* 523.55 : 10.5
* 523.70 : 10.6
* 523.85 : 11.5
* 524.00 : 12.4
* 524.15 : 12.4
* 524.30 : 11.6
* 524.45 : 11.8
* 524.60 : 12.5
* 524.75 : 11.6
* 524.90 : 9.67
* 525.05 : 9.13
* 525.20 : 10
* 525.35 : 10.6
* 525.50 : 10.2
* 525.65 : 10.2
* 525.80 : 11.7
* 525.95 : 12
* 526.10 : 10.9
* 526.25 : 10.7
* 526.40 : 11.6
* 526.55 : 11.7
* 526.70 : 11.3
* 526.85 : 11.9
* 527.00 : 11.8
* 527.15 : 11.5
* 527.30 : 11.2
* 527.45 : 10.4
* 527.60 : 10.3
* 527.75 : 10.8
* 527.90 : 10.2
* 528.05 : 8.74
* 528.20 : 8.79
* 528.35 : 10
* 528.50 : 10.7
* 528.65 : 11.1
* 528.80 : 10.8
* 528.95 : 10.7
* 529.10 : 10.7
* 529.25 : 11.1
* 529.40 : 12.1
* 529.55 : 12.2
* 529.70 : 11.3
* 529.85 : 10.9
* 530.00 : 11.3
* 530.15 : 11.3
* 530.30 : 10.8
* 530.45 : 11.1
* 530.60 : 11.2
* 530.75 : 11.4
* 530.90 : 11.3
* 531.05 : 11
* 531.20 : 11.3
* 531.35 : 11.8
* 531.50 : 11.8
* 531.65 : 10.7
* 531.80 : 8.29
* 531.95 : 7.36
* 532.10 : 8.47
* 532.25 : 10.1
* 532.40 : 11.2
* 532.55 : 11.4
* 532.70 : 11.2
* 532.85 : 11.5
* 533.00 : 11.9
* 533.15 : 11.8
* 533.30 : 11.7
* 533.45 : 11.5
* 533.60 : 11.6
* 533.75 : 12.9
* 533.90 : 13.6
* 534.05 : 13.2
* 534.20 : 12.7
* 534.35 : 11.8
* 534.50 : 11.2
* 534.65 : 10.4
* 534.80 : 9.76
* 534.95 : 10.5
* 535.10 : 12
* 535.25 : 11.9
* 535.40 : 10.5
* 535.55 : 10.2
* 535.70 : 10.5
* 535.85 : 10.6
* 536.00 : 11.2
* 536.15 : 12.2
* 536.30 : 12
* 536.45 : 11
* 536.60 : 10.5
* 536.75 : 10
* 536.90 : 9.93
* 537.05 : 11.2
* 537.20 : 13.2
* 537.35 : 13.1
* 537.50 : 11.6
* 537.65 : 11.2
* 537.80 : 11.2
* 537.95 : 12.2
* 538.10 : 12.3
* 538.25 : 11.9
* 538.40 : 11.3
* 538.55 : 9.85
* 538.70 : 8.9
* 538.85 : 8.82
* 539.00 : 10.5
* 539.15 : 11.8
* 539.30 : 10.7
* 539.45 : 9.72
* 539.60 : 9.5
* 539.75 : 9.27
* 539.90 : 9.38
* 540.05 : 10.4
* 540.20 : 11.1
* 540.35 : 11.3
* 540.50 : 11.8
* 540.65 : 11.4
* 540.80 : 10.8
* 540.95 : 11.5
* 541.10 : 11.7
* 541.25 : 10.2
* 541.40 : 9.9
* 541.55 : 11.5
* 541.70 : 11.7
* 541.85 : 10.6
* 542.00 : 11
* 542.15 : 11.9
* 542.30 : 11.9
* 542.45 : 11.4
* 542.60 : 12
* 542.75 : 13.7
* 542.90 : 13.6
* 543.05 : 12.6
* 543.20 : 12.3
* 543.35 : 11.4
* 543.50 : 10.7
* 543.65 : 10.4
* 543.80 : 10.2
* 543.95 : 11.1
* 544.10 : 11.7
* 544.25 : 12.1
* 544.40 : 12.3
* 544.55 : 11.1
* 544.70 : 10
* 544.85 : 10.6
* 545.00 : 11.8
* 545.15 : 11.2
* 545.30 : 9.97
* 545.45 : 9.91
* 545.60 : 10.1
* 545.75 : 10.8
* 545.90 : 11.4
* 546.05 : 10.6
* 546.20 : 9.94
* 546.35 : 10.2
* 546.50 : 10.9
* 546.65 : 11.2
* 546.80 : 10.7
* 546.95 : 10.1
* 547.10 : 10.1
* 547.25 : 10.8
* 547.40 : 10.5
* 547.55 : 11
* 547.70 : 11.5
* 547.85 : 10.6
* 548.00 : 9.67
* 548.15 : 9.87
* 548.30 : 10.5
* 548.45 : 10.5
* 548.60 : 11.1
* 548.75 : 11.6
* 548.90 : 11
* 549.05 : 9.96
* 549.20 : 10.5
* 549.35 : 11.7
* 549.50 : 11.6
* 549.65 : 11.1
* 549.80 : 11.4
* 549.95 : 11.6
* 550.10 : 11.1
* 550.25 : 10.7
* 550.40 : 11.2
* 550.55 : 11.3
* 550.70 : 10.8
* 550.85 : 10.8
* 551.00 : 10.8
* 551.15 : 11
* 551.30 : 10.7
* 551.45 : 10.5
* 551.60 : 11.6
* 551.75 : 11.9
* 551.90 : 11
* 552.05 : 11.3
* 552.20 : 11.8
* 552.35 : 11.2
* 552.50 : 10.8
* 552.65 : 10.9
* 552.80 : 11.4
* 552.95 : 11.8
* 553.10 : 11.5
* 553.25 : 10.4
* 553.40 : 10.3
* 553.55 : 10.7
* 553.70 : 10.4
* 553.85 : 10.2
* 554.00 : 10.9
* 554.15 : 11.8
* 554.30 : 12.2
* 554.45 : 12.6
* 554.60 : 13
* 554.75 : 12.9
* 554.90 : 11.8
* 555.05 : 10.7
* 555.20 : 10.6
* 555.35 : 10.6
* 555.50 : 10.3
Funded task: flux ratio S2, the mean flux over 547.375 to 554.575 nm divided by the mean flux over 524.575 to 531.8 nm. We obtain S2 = 1.0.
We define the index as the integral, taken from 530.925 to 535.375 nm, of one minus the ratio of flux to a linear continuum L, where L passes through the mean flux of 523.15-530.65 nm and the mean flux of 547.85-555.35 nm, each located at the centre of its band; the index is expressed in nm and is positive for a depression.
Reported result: -0.06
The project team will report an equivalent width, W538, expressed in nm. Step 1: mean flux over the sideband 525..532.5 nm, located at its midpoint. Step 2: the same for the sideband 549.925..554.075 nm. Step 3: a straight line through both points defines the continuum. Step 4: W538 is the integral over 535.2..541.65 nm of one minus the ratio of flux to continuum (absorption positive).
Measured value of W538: -0.03 nm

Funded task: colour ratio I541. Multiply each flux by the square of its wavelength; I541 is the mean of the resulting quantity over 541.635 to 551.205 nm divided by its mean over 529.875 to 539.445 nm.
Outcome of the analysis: 1.04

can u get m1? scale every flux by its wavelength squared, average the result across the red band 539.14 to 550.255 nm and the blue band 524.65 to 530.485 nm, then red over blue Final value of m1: 1.08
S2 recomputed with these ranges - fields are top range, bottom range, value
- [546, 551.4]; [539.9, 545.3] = 0.95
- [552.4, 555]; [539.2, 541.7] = 1.07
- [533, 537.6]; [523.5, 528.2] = 1.05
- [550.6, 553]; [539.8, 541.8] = 1.02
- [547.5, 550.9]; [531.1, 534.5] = 0.97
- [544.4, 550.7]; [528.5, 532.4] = 1.00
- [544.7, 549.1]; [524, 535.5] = 0.96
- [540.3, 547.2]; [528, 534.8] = 1.01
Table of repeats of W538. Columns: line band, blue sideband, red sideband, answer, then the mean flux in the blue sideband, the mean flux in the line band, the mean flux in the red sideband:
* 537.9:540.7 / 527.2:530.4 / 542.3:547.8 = 0.093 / 10.7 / 10.6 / 11.1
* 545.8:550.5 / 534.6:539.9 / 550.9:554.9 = 0.158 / 10.9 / 10.8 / 11.3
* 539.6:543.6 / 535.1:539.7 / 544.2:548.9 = -0.162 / 11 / 11.3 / 10.7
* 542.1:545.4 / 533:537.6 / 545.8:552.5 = -0.120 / 11.5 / 11.5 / 10.9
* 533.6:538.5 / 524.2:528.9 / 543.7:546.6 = -0.296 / 10.8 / 11.5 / 10.8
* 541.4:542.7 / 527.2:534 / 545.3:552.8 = -0.068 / 10.9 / 11.4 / 10.9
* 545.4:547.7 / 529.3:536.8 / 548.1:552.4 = 0.100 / 11.2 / 10.6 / 11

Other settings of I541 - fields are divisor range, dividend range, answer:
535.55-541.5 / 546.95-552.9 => 1.05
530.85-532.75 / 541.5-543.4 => 1.20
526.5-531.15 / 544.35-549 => 1.04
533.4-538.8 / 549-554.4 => 1.03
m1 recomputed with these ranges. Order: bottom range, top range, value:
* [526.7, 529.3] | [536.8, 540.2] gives 1.06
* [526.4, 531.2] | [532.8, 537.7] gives 1.07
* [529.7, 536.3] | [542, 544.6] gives 1.10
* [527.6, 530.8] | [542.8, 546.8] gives 1.09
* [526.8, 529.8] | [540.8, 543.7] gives 1.13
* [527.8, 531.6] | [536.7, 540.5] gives 1.02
